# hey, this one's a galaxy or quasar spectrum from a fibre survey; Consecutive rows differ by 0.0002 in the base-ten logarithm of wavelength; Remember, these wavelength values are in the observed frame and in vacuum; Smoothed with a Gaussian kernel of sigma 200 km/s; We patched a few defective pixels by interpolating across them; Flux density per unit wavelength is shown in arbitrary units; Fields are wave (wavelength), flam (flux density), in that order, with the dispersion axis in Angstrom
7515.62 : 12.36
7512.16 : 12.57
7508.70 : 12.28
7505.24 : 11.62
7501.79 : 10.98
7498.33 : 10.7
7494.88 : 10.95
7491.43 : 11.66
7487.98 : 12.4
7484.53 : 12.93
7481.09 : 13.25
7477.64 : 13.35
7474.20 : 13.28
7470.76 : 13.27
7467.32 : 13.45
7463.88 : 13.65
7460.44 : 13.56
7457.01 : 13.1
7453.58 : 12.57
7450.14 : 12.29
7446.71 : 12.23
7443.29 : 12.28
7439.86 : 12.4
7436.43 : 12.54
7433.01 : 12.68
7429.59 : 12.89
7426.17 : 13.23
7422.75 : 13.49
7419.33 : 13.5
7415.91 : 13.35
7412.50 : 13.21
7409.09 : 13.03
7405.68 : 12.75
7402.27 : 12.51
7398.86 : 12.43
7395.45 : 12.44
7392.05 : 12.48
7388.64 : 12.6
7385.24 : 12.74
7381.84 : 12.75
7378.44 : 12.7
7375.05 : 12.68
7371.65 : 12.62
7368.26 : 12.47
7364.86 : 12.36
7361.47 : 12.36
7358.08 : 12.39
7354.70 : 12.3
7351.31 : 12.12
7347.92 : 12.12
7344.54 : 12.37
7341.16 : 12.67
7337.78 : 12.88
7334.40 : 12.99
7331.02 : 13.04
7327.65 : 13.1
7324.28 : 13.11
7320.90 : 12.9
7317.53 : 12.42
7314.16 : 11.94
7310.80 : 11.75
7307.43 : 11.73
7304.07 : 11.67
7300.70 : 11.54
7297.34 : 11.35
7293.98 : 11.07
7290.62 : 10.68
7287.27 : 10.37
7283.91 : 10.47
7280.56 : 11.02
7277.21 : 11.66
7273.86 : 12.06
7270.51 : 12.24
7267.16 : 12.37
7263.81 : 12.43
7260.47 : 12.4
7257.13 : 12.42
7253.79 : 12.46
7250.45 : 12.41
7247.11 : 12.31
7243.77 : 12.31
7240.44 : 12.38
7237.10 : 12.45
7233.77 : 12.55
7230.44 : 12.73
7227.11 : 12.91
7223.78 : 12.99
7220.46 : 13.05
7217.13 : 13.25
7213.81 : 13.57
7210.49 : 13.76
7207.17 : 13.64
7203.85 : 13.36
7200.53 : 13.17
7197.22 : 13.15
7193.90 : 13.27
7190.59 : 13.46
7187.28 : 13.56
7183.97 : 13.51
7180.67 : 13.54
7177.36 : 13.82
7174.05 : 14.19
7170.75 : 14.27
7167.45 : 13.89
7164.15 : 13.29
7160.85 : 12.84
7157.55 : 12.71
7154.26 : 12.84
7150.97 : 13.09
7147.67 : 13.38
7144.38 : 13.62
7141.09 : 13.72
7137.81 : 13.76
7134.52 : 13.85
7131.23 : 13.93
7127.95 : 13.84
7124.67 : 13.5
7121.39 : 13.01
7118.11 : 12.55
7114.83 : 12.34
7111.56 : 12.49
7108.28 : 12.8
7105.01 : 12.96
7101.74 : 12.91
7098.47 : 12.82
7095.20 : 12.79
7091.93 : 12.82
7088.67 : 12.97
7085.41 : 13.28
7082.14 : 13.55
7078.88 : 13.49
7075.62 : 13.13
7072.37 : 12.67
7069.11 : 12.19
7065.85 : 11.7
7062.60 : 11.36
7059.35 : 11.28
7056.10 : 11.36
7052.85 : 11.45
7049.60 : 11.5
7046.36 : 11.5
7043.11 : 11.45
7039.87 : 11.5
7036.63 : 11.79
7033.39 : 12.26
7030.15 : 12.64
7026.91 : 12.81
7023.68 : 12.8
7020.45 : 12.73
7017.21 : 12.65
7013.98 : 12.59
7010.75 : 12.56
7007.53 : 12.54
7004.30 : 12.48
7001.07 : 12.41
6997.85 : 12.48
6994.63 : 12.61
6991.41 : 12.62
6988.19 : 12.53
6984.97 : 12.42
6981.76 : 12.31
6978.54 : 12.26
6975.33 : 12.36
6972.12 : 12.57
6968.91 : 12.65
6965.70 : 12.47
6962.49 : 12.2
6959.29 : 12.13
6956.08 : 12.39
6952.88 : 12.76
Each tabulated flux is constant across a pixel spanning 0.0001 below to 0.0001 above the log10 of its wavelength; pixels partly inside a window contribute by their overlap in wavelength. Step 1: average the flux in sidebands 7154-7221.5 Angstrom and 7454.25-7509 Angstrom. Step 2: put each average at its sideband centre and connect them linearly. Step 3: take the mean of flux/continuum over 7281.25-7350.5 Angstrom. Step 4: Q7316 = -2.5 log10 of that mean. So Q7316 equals 0.09 mag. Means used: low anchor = 13.5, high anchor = 12.5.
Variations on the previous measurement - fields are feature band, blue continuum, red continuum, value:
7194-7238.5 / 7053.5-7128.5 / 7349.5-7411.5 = -0.044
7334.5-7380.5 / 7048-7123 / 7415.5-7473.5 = 0.031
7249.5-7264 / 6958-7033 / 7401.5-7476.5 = 0.031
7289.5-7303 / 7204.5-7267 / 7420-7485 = 0.148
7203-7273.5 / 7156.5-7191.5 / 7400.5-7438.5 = 0.057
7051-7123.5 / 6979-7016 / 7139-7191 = 0.041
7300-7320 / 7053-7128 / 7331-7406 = 0.059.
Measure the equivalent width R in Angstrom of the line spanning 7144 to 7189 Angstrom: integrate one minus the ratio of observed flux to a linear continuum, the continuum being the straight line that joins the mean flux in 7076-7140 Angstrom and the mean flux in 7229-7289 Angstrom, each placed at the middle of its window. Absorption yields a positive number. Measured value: -2.63 Angstrom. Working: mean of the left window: 13.1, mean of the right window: 12.1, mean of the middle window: 13.5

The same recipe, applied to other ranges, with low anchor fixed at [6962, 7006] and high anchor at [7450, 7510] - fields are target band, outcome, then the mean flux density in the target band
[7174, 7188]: -1.3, 13.7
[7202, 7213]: -1.0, 13.6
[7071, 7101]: -1.4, 13.1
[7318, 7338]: -0.8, 13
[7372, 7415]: -0.7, 12.7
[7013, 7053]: 1.0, 12.1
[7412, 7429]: -1.1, 13.3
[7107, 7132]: -1.1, 13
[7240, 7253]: 0.1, 12.4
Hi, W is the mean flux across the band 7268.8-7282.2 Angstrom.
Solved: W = 11.7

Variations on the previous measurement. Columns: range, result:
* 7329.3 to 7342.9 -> 12.9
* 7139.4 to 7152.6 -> 13.5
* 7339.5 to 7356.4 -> 12.3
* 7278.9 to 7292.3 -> 10.6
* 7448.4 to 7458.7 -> 12.6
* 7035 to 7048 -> 11.6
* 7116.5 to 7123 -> 12.8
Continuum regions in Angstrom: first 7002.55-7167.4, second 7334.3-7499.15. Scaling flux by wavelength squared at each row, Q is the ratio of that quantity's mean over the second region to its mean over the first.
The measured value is 1.09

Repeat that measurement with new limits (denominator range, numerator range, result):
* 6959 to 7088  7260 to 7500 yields 1.11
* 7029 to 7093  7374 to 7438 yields 1.16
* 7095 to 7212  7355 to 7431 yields 1.02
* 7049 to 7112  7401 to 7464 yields 1.14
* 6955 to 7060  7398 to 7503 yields 1.17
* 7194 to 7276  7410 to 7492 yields 1.08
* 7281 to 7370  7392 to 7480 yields 1.10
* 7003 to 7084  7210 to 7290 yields 1.07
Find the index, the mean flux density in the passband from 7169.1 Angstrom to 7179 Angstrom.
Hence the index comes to 14.1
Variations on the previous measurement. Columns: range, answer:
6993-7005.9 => 12.5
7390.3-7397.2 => 12.5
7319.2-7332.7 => 13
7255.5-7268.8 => 12.4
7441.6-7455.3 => 12.3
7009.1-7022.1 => 12.6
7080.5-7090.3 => 13.3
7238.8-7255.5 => 12.4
